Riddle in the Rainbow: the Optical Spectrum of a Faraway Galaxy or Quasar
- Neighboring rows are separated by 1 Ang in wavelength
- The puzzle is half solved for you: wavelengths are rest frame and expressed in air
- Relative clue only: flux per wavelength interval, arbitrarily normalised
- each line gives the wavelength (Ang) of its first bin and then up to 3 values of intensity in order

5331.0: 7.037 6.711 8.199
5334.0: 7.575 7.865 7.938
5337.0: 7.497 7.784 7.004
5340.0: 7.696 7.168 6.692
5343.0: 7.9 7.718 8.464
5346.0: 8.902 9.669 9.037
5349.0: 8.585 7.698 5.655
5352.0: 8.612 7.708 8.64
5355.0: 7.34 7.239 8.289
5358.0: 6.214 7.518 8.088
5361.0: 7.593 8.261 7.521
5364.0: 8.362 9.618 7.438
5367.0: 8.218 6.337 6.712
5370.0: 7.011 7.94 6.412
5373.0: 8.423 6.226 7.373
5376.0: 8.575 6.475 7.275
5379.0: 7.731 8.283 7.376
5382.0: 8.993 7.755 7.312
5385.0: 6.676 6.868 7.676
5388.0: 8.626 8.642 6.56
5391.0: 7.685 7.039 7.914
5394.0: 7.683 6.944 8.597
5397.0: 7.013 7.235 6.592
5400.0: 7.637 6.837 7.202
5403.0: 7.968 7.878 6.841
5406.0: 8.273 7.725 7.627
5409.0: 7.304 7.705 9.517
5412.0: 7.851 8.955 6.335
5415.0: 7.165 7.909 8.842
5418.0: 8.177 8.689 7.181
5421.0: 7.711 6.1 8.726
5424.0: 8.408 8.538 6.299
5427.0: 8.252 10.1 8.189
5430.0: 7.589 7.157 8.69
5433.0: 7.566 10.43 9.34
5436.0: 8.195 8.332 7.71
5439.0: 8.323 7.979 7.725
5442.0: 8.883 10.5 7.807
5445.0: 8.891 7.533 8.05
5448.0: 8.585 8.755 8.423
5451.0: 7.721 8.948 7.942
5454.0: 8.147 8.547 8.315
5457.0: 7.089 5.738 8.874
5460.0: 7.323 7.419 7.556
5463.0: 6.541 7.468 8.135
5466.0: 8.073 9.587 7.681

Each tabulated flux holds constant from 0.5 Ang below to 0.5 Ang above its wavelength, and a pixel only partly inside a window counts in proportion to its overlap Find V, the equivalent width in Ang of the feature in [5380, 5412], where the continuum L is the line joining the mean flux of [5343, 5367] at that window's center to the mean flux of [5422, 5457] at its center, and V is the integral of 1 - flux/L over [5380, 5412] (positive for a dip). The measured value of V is 2.13 Ang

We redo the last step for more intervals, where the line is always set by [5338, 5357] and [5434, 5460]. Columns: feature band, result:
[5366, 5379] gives 1.2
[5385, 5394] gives 0.5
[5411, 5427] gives 0.6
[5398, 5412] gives 0.9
